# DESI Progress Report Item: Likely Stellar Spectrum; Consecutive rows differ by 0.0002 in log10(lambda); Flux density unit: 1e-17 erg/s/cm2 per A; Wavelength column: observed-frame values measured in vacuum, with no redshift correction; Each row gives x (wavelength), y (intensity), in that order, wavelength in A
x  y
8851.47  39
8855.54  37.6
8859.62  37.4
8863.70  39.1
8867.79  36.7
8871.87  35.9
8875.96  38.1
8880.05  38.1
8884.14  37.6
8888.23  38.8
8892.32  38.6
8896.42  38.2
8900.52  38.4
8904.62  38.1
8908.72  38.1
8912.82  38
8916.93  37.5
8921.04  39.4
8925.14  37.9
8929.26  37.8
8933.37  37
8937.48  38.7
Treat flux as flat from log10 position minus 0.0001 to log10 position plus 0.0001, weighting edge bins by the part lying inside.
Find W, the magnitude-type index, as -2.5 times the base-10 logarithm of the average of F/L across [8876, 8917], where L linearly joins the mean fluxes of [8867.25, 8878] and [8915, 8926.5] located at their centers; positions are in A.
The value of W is -0.02 mag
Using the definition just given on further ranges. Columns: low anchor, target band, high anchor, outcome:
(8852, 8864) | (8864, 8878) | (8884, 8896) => 0.030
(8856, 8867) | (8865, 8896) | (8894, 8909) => 0.010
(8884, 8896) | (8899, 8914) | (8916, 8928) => 0.006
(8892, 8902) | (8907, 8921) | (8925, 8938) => -0.001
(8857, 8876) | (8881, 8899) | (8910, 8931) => -0.017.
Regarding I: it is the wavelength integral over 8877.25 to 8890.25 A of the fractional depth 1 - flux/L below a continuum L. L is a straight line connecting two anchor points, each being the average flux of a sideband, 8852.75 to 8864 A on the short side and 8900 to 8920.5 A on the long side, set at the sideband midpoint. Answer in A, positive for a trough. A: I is 0.0 A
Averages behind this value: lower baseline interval 38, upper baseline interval 38.1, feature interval 38.2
